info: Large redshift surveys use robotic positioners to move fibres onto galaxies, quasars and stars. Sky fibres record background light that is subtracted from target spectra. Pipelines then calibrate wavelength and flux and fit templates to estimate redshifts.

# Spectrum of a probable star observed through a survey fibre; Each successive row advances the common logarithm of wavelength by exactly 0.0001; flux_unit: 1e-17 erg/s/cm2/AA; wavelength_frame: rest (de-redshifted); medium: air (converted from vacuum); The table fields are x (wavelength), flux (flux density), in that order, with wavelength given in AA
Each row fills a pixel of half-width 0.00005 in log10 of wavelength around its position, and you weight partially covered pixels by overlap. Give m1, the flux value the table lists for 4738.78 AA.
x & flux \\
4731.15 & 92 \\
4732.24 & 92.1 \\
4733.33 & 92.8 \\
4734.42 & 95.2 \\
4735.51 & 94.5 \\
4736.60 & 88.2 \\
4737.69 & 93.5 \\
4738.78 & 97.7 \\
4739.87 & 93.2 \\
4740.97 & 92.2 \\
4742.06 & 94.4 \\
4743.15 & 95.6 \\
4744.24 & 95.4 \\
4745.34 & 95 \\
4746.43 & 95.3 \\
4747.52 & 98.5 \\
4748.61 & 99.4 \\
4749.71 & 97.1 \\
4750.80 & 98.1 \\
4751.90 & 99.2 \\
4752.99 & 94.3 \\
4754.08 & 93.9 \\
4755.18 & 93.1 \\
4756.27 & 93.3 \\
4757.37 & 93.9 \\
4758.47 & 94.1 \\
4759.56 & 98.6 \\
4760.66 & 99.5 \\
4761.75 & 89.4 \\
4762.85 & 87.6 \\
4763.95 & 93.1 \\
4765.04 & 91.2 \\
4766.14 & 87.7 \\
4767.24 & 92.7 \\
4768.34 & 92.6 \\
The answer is 97.7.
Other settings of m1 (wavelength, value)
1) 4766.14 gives 87.7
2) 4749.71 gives 97.1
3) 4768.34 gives 92.6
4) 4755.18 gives 93.1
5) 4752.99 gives 94.3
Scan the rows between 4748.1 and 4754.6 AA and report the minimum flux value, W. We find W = 93.9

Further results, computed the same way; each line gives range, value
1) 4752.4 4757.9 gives 93.1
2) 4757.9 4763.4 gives 87.6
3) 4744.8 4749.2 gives 95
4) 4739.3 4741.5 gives 92.2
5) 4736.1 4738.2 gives 88.2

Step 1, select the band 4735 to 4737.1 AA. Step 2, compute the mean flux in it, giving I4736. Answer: 91.4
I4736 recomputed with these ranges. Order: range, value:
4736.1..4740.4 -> 93.3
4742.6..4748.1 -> 96.1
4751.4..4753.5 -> 96.9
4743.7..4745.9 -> 95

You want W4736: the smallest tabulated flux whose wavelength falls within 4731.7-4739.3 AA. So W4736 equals 88.2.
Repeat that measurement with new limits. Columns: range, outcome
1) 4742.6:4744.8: 95.4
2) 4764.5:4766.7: 87.7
